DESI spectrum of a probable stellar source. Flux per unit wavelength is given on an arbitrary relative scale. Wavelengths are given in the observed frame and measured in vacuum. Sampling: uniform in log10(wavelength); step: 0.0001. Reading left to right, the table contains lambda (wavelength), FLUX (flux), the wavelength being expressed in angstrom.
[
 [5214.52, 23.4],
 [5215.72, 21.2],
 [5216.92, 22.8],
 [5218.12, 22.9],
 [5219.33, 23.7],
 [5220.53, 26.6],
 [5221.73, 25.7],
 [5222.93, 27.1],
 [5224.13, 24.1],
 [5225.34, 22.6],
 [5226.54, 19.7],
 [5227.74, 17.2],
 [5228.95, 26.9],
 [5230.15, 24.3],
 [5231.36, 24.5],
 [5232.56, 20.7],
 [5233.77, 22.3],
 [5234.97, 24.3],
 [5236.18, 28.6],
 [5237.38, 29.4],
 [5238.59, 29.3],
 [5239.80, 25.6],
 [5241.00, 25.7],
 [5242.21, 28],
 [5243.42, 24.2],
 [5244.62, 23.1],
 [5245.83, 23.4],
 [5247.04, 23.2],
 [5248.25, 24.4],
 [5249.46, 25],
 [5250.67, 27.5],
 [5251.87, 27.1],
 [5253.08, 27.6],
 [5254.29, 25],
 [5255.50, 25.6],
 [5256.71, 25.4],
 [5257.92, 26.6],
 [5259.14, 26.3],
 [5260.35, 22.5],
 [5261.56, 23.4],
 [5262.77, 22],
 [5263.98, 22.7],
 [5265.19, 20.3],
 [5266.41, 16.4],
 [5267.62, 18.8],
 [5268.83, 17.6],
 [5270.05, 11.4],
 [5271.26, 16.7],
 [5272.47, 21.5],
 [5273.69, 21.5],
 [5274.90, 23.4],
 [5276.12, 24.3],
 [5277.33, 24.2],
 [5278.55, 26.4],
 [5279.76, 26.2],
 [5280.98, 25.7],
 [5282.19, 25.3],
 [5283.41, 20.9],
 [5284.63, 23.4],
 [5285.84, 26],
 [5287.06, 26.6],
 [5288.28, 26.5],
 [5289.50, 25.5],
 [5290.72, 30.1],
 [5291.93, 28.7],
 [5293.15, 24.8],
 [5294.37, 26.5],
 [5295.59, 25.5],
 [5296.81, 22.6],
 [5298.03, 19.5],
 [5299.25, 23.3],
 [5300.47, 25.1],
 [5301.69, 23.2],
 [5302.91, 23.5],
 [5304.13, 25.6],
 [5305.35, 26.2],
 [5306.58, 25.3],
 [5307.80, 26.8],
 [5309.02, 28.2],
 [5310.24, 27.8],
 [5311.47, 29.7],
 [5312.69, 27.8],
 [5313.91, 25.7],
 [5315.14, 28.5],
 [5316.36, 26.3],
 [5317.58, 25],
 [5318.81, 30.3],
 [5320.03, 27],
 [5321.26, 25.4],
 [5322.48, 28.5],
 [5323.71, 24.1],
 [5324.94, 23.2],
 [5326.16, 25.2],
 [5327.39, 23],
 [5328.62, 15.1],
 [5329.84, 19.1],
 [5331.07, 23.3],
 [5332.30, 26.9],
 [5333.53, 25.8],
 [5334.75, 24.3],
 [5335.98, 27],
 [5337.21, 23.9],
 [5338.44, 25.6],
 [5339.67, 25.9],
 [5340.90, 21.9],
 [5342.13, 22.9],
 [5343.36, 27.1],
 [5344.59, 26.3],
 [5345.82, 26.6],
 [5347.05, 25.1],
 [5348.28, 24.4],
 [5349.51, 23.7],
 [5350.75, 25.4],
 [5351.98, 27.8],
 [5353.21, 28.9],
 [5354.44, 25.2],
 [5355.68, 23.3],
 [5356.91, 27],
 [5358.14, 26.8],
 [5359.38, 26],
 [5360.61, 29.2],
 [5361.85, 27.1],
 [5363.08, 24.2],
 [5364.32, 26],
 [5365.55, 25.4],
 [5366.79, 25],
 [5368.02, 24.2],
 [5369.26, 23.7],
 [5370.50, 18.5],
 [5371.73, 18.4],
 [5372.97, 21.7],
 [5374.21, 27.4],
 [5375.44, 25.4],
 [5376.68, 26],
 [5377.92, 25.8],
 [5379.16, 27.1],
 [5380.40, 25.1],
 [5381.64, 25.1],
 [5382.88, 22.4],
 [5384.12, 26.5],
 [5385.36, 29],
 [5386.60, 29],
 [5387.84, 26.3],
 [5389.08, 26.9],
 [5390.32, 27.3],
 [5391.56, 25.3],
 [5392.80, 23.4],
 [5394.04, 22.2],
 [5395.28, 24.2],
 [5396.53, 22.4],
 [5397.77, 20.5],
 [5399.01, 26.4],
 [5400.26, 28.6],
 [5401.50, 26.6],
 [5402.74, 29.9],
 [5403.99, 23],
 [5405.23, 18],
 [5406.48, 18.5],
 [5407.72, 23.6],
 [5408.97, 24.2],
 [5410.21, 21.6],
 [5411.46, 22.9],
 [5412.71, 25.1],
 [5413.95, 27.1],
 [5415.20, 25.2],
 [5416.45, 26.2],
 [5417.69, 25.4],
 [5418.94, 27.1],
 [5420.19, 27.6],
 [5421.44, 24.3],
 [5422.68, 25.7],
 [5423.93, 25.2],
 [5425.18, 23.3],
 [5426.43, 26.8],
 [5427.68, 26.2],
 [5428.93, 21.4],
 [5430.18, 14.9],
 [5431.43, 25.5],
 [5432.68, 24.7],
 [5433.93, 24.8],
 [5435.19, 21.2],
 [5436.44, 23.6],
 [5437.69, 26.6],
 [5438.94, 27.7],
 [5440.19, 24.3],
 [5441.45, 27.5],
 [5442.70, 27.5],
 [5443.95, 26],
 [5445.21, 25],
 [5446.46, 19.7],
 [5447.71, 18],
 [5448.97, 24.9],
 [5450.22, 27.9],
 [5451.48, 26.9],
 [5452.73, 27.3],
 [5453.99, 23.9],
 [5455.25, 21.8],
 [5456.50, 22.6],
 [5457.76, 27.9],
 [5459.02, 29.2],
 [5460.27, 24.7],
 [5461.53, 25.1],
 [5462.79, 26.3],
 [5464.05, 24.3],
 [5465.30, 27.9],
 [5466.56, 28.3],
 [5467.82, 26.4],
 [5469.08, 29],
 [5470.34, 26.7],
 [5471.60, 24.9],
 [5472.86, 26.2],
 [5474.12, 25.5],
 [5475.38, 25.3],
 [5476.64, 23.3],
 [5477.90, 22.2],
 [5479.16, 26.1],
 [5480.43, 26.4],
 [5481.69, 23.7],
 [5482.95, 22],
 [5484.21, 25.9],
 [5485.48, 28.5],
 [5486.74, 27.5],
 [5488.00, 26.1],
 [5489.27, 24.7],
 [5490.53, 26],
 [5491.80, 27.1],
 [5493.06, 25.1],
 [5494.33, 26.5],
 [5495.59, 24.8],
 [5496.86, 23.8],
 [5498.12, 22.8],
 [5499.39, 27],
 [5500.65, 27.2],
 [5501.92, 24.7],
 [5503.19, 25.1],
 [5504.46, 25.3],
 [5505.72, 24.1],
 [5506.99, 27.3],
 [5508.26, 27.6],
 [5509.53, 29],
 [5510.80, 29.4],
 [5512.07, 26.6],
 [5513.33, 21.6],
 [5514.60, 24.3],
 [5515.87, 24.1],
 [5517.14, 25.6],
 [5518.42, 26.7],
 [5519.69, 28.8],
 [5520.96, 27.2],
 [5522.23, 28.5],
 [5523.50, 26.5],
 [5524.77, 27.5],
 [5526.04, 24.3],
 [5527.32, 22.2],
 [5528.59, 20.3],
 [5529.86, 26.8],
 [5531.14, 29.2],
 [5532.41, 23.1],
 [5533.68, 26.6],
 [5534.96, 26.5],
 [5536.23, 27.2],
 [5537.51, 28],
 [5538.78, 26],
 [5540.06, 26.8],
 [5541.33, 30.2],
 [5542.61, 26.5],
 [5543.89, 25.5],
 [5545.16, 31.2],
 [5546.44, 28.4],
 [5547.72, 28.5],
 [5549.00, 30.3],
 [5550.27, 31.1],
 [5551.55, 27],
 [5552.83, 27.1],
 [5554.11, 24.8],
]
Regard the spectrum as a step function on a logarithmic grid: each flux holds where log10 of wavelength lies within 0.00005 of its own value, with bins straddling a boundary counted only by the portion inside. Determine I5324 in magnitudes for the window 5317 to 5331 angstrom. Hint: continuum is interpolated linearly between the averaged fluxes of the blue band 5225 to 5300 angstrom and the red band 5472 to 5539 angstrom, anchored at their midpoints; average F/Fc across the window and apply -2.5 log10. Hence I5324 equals 0.01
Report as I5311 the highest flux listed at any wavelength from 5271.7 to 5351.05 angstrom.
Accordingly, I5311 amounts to 30.3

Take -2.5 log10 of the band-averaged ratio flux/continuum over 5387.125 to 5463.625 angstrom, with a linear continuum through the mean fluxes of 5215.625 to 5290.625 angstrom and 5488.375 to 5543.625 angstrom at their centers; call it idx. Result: 0.03 mag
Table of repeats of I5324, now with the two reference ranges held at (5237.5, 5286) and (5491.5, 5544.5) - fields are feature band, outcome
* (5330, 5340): -0.03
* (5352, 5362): -0.09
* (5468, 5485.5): 0.01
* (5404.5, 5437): 0.06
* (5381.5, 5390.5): -0.08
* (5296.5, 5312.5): -0.05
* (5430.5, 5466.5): 0.01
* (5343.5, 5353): -0.06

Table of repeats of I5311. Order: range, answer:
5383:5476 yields 29.9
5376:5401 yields 29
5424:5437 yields 26.8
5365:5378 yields 27.4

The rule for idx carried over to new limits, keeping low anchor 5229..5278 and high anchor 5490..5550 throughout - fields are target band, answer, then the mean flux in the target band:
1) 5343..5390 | -0.03 mag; 25.5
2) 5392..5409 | 0.07 mag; 23.7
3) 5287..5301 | -0.06 mag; 25.3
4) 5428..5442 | 0.07 mag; 23.9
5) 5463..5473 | -0.04 mag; 26.7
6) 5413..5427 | -0.02 mag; 25.8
